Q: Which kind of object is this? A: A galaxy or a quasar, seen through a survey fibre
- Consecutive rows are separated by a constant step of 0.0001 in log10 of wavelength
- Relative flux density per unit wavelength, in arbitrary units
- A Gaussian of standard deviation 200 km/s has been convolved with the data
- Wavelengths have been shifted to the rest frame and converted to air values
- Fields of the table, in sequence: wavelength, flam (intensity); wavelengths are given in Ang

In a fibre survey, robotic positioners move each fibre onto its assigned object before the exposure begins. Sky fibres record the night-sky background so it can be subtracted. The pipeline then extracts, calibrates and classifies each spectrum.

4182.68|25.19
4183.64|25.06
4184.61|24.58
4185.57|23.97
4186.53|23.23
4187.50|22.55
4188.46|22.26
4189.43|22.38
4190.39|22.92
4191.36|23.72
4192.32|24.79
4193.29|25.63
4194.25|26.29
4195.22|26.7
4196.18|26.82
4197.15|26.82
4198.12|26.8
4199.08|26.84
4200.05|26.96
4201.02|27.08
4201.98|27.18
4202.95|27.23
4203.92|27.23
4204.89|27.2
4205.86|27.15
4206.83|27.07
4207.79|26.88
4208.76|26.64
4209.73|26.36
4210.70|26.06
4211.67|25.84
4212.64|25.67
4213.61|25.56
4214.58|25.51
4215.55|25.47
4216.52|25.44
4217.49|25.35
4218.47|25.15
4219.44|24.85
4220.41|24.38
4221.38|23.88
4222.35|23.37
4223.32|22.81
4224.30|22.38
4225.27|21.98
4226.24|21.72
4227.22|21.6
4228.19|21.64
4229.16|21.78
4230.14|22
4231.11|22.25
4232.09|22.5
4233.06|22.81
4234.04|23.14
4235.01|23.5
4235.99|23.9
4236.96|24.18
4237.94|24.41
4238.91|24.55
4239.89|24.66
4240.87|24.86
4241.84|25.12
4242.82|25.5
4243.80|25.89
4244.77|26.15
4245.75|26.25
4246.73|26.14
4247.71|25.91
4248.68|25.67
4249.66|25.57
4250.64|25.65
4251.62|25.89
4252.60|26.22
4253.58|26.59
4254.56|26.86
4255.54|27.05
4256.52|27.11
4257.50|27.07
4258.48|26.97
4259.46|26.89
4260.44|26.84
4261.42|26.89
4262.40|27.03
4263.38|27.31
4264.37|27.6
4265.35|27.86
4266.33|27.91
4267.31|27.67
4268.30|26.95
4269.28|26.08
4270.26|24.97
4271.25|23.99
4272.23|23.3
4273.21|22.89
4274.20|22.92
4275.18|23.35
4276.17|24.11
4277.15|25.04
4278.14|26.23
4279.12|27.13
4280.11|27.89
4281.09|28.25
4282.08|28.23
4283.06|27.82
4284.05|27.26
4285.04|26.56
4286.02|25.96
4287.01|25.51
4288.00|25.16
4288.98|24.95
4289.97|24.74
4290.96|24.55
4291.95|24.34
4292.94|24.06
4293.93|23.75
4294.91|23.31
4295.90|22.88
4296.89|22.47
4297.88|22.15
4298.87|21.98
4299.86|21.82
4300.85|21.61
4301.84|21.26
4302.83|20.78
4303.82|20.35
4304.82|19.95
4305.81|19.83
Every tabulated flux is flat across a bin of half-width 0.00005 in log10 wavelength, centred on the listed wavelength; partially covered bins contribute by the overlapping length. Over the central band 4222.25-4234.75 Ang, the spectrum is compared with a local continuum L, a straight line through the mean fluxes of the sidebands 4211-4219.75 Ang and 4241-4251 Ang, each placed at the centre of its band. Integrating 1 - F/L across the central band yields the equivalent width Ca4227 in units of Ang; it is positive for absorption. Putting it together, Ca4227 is 1.6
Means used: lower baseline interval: 25.4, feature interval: 22.3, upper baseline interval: 25.8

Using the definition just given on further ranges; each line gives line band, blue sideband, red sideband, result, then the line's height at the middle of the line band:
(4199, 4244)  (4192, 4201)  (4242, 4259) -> 2.8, 26.4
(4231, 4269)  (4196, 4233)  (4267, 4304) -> -1.6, 24.8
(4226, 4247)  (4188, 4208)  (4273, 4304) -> 1.2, 25.3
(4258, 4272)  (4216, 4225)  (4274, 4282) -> -0.7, 25.5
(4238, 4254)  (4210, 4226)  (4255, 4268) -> 0.4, 26.3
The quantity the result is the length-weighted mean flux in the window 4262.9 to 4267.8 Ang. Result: 27.7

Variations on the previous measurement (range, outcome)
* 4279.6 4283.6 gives 28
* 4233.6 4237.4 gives 23.7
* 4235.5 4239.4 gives 24.3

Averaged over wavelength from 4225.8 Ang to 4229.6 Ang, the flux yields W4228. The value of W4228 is 21.7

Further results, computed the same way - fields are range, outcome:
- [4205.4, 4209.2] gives 27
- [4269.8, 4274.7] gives 23.6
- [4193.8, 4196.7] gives 26.6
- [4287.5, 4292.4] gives 24.7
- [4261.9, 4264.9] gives 27.3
